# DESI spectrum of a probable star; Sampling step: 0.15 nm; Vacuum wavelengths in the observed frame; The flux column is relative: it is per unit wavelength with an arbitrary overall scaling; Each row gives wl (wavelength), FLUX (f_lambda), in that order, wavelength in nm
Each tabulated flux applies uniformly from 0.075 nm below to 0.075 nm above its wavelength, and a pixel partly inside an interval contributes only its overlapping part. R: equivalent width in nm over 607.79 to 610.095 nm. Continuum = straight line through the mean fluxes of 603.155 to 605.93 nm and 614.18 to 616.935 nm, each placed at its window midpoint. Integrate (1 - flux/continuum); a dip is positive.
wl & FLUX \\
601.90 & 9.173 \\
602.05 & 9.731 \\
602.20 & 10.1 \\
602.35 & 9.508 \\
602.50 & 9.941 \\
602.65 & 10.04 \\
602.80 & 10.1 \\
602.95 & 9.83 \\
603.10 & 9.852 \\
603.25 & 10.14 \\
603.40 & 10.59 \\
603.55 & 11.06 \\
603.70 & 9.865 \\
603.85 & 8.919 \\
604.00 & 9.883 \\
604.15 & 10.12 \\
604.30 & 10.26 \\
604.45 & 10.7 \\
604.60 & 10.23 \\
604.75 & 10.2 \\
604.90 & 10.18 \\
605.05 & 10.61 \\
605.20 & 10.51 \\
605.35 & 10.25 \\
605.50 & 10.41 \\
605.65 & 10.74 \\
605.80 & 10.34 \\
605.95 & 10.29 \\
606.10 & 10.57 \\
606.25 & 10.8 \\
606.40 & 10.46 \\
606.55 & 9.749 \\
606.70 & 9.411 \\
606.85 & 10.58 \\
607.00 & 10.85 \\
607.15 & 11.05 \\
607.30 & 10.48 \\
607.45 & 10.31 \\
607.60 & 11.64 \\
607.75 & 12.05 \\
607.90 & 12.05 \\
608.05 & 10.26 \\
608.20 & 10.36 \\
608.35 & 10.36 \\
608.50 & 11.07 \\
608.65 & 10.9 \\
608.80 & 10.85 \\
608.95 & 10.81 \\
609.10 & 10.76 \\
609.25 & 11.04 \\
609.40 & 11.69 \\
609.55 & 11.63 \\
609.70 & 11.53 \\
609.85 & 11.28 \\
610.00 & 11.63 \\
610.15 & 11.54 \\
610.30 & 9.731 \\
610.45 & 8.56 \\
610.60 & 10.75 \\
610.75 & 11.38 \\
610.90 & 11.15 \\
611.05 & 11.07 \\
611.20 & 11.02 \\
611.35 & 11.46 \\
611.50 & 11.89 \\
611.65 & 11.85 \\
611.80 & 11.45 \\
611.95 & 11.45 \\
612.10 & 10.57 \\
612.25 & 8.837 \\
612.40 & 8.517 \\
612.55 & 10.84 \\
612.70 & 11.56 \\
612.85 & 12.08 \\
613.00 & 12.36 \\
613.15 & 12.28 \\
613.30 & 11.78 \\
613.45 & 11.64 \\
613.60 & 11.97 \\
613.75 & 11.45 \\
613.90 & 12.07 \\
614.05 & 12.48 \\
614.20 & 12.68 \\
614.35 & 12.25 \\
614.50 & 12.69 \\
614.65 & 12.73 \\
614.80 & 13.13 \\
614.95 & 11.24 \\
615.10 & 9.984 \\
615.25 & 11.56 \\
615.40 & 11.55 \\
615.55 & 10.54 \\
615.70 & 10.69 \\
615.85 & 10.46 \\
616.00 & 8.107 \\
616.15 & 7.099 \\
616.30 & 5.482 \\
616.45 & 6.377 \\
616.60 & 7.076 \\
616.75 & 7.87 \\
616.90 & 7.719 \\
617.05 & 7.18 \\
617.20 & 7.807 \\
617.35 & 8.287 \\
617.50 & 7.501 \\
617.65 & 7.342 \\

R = -0.22 nm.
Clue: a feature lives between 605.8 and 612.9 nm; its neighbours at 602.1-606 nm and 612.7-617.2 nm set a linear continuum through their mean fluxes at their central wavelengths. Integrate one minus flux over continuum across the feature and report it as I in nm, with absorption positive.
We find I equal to -0.360 nm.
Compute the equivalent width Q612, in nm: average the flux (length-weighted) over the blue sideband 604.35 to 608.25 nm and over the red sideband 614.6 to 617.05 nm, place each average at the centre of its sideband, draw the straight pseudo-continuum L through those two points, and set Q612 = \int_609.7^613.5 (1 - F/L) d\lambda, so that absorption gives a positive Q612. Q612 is -0.45 nm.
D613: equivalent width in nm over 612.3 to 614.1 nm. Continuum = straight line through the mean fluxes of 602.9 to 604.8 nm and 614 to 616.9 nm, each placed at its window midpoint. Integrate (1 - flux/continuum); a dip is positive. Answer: -0.25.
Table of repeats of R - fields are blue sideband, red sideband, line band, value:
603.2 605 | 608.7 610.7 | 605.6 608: -0.038 nm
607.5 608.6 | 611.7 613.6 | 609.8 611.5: 0.033 nm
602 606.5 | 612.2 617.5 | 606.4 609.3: -0.150 nm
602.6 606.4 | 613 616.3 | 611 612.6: 0.023 nm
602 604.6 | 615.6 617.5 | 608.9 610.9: -0.445 nm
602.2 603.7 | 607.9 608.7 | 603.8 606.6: 0.019 nm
